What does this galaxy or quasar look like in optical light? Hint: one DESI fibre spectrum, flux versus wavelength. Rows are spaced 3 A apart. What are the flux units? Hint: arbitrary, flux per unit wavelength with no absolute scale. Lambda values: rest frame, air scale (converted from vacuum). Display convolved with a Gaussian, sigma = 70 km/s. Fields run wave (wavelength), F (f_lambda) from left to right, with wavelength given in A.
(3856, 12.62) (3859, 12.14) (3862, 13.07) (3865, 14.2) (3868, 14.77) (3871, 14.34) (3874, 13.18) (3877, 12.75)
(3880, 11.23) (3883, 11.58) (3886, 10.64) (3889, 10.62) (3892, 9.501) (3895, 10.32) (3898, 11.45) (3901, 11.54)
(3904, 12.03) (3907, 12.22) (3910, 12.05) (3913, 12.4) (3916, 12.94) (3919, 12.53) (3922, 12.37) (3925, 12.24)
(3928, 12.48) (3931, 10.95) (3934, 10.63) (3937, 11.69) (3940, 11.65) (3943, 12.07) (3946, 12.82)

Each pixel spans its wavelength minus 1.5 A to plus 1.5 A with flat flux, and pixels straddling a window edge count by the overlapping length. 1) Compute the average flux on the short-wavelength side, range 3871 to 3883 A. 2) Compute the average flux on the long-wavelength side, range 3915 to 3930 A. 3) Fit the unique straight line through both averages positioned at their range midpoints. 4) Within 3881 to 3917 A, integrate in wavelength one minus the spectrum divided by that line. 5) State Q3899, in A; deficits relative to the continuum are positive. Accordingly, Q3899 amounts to 3.09 A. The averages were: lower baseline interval 12.5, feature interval 11.4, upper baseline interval 12.4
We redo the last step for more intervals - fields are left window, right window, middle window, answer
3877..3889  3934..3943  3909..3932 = -1.6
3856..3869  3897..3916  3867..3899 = 2.4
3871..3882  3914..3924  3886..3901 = 2.4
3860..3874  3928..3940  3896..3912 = 0.8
